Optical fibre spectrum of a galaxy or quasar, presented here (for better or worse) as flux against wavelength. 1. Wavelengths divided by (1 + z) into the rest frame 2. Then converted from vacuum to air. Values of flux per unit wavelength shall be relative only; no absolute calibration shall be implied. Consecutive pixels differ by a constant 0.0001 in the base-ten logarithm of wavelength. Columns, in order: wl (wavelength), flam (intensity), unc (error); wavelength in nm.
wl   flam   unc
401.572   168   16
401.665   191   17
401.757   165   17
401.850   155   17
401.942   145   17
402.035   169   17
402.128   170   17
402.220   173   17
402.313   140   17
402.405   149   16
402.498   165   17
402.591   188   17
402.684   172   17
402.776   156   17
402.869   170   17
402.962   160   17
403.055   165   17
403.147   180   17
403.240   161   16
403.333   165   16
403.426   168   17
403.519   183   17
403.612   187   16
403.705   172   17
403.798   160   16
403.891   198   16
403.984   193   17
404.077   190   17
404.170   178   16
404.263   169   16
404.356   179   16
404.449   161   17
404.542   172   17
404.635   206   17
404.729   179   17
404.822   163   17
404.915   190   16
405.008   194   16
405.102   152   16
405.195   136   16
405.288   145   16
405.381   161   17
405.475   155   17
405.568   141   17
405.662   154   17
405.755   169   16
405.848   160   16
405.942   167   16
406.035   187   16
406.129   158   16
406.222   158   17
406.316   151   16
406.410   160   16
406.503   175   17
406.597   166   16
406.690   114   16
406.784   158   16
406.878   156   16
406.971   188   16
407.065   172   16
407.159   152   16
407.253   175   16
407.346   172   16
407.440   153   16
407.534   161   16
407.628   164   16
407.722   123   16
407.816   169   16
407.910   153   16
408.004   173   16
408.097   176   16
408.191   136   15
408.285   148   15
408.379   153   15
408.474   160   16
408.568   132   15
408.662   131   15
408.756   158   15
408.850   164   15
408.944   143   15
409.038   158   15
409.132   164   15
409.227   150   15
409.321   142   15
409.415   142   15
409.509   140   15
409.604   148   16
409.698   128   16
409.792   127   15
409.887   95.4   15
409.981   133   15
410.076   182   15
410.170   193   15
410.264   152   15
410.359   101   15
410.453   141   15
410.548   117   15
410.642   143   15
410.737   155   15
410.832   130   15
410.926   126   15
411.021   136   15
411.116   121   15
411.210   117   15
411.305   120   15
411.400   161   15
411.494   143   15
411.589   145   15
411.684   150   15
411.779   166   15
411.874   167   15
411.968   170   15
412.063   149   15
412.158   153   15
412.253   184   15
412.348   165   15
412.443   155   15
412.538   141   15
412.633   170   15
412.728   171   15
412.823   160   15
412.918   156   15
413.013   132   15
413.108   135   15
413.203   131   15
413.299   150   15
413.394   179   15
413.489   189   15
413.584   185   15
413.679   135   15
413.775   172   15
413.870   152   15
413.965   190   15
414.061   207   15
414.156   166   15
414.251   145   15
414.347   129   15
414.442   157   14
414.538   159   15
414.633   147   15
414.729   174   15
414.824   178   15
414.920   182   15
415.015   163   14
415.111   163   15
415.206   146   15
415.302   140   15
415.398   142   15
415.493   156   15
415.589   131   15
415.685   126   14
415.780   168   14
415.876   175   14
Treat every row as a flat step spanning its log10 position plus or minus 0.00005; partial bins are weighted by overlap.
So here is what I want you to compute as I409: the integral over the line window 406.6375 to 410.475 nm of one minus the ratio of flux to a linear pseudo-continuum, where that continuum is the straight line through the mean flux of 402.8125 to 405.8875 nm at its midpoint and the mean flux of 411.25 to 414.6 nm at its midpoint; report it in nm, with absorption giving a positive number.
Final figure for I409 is 0.32 nm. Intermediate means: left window 170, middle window 151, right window 158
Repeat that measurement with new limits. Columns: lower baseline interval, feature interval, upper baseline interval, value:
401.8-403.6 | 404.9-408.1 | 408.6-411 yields -0.16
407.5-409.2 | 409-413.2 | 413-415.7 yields 0.26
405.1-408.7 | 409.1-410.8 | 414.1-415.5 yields 0.17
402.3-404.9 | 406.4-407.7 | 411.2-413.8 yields 0.04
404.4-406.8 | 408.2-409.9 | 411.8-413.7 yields 0.18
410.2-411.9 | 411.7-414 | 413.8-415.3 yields -0.14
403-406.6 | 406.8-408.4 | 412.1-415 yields 0.06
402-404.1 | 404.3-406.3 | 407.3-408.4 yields -0.02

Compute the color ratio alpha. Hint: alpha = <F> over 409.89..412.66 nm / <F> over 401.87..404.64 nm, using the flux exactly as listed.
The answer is 0.86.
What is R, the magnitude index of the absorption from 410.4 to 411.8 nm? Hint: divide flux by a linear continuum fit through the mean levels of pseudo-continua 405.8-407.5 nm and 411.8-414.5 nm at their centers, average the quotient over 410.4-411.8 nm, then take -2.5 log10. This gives 0.17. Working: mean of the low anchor 162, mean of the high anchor 161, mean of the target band 137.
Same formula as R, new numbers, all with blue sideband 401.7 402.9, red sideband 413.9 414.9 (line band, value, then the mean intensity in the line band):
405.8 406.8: 0.029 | 160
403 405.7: -0.049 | 171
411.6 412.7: 0.029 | 161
